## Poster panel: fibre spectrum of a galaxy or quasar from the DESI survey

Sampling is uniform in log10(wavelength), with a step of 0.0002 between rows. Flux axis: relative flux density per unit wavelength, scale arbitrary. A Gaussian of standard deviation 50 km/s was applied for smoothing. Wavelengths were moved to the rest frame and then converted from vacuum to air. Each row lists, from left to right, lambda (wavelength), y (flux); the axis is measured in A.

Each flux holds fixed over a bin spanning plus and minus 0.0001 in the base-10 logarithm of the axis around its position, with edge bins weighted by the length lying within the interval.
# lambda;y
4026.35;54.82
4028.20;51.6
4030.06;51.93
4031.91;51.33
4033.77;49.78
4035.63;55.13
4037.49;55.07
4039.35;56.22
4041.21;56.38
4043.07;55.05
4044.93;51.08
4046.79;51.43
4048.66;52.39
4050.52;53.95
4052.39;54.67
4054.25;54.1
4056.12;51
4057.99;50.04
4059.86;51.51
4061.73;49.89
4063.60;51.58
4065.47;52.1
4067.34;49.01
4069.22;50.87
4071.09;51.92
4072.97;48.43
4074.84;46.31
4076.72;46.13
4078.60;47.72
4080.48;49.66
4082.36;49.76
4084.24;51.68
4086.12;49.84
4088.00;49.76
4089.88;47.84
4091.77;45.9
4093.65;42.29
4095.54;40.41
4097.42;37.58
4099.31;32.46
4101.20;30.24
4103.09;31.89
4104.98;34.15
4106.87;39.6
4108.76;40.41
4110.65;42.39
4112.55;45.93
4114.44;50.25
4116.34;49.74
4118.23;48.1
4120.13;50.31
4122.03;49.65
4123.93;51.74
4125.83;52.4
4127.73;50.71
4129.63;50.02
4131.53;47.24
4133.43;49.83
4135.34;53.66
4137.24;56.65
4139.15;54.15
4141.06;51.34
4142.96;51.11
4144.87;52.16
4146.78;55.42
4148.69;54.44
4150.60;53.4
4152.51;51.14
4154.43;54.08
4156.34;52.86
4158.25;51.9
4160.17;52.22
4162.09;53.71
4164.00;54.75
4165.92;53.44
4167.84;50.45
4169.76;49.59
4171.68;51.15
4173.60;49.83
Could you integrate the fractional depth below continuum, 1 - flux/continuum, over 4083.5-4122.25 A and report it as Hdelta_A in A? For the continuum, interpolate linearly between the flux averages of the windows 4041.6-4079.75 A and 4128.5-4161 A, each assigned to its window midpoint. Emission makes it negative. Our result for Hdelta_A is 6.4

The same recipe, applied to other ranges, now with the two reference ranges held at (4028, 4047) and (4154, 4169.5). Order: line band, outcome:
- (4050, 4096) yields 3.2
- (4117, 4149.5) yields 0.7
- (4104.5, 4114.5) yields 2.1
